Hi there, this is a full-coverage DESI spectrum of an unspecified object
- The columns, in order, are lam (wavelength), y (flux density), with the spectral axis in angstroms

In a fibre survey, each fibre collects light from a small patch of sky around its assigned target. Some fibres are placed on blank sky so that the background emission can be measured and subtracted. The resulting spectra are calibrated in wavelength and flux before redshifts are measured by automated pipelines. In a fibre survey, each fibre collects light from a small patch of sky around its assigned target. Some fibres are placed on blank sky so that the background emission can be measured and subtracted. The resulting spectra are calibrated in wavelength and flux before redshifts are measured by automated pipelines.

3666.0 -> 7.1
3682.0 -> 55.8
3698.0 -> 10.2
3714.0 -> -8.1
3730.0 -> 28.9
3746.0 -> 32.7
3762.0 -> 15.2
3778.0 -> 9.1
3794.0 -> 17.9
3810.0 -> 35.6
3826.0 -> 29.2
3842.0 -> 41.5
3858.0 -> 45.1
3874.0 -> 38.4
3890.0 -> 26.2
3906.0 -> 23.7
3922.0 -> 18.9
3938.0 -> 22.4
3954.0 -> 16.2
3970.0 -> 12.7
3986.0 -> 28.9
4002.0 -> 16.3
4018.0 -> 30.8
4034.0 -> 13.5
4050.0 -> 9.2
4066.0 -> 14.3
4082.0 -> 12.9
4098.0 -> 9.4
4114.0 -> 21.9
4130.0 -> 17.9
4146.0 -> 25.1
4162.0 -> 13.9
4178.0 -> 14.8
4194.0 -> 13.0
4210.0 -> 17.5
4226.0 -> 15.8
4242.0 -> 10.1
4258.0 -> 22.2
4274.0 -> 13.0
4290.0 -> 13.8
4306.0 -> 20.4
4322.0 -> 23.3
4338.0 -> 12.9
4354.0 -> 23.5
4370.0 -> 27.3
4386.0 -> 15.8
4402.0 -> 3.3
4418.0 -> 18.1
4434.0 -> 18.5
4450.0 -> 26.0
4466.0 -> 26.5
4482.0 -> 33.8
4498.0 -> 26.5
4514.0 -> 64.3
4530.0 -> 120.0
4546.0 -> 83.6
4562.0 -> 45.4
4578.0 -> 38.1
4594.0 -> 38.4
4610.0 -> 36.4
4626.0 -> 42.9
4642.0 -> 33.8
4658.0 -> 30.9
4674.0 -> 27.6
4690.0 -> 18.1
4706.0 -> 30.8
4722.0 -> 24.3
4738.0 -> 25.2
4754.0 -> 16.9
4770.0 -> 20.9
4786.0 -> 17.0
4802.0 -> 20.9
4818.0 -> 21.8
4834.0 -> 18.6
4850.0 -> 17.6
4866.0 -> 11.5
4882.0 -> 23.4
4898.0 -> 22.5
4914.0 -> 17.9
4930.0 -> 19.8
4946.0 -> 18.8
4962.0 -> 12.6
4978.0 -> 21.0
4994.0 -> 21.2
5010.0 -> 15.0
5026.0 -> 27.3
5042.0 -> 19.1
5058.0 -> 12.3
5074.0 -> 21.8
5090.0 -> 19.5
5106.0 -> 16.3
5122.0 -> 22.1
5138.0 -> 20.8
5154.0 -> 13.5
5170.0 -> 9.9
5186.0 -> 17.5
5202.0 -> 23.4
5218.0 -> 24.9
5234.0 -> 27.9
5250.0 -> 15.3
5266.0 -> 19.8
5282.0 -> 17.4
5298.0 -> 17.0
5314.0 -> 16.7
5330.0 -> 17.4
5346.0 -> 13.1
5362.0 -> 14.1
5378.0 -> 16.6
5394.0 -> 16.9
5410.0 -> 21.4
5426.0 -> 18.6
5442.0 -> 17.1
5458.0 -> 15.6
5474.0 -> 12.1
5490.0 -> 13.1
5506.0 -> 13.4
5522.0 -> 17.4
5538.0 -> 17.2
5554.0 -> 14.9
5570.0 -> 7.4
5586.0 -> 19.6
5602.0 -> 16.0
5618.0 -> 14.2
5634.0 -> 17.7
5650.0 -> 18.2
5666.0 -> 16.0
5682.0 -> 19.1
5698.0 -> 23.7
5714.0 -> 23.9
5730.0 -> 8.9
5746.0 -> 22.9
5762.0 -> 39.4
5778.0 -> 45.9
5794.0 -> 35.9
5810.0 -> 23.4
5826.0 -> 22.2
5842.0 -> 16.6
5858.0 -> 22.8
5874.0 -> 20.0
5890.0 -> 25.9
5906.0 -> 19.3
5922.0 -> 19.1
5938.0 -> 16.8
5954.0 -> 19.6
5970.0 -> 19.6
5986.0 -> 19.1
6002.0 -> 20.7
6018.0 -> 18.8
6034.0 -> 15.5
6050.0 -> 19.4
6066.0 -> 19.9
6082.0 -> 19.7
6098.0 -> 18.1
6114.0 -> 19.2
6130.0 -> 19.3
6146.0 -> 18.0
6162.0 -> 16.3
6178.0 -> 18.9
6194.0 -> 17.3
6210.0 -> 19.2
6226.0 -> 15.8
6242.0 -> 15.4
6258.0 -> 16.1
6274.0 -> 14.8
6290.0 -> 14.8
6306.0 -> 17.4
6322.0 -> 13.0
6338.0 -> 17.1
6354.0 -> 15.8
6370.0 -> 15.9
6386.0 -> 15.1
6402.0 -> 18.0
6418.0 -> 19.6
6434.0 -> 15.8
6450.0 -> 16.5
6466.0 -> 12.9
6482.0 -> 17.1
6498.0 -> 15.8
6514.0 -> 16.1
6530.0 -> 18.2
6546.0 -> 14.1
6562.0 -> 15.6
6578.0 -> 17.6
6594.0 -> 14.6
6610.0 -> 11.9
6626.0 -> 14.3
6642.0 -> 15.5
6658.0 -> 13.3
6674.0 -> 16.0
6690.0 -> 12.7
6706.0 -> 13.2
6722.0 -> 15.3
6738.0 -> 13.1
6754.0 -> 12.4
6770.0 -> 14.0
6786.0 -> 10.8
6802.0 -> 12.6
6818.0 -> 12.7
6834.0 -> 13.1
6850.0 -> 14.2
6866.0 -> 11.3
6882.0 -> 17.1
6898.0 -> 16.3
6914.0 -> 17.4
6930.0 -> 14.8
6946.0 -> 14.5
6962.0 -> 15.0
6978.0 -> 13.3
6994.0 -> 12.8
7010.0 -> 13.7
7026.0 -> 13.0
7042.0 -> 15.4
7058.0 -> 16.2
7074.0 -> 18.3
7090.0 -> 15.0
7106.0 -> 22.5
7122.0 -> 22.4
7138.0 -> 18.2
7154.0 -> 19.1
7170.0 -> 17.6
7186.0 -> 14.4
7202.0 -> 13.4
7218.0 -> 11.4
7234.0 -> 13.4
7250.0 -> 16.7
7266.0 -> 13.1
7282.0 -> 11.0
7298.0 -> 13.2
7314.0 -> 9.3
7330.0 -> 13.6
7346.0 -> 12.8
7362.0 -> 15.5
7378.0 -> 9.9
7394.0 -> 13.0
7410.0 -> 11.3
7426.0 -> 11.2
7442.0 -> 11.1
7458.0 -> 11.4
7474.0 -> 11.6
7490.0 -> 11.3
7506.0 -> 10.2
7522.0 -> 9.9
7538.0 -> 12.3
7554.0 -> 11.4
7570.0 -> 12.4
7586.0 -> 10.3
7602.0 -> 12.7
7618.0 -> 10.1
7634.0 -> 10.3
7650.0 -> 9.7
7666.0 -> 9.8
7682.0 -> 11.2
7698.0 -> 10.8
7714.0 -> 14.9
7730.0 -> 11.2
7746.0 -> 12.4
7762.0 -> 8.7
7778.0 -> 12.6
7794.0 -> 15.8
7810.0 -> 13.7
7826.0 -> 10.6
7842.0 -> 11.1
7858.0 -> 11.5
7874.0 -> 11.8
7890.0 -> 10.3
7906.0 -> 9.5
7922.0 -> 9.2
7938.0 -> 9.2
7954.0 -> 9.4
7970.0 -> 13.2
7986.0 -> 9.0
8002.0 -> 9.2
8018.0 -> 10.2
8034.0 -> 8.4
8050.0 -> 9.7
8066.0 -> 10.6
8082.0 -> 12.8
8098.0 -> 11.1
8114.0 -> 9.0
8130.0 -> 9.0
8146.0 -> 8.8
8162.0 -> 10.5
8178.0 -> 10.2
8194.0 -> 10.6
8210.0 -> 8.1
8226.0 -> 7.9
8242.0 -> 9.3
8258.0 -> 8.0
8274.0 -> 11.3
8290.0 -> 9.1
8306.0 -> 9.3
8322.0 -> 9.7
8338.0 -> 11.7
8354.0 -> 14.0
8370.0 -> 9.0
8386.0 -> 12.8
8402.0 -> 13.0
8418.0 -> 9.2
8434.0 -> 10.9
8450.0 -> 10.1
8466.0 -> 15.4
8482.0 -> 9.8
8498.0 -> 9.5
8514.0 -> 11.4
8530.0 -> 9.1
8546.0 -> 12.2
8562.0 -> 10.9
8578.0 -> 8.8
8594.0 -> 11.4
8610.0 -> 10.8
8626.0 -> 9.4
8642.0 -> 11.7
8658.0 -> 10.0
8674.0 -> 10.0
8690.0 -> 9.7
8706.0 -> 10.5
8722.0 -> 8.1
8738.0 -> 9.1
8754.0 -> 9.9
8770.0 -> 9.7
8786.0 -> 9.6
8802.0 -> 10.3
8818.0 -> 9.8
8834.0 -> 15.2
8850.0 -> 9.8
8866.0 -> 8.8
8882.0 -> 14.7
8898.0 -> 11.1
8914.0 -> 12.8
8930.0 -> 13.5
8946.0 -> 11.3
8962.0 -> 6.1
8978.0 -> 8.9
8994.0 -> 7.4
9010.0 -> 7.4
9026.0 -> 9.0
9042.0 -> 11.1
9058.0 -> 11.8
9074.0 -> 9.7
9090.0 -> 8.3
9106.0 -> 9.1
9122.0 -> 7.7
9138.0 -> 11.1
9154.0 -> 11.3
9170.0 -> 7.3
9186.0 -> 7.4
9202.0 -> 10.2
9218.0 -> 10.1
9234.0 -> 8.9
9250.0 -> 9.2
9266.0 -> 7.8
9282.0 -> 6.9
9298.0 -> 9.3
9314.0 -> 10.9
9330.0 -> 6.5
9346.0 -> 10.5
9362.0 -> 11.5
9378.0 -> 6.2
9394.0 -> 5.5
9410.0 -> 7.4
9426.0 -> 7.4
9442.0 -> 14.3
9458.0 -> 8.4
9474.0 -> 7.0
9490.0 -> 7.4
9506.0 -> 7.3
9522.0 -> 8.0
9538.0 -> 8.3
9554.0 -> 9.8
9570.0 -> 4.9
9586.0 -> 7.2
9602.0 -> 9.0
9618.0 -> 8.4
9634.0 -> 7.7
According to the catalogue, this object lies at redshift 2.727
